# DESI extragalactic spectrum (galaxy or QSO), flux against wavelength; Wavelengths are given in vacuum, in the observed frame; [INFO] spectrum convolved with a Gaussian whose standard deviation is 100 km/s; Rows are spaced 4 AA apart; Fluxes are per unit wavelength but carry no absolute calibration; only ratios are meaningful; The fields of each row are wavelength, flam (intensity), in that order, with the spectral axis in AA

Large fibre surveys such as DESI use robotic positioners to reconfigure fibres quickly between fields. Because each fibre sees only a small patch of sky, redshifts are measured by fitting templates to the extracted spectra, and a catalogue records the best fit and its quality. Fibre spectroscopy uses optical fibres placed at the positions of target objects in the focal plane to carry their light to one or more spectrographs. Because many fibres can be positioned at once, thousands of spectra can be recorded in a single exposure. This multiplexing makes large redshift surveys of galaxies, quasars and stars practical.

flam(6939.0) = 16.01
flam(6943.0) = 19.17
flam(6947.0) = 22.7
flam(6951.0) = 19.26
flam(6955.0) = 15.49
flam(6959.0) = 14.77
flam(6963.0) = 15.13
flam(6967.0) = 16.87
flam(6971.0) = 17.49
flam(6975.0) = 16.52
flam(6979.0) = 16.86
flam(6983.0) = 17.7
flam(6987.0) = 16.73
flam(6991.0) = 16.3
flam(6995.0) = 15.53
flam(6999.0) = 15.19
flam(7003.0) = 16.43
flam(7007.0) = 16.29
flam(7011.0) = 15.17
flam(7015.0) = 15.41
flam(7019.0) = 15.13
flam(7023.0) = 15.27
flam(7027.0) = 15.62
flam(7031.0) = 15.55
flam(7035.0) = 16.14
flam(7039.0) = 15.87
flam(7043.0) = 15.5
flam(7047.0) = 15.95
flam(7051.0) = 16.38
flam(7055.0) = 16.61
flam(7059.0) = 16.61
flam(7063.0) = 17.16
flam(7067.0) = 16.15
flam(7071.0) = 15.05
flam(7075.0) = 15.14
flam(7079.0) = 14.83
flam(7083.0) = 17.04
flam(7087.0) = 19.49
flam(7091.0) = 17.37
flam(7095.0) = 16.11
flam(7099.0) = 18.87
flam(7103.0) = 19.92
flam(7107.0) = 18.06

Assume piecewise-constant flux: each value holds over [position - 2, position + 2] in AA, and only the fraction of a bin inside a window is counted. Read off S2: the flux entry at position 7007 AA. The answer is 16.29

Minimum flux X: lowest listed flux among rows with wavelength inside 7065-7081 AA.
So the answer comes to 14.83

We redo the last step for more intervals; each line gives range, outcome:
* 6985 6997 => 15.53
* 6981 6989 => 16.73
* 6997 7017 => 15.17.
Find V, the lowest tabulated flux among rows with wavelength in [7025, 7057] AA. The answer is 15.5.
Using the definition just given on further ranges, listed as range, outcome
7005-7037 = 15.13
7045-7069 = 15.95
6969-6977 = 16.52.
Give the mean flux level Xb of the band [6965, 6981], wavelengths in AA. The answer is 16.9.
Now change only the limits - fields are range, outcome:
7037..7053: 15.9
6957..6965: 14.9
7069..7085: 15.5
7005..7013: 15.7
